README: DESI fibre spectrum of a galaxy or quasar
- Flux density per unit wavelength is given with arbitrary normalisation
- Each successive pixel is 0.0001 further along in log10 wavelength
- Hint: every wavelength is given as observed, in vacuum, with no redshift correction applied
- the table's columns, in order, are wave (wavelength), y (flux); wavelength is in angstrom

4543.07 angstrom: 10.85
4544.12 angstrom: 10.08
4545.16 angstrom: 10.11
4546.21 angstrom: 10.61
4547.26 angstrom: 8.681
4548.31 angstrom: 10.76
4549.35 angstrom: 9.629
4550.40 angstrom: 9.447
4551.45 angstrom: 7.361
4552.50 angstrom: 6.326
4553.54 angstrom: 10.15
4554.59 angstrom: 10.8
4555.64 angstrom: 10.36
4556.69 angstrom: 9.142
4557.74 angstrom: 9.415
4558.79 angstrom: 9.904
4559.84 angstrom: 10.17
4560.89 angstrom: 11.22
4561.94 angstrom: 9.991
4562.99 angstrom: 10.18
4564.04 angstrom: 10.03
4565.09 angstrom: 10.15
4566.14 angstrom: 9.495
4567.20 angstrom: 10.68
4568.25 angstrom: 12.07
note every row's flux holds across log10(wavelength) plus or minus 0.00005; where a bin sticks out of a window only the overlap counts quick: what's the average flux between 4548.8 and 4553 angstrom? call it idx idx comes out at 8.22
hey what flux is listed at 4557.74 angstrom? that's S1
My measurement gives 9.415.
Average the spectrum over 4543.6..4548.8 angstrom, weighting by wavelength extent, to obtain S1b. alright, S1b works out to 10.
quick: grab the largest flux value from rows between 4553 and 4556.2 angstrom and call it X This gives 10.8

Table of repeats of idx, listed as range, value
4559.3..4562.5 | 10.5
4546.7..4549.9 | 9.7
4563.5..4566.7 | 9.88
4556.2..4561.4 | 9.97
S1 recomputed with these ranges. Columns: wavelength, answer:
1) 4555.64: 10.36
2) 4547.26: 8.681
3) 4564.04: 10.03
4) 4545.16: 10.11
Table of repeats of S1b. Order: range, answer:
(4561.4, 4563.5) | 10.1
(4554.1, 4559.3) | 9.91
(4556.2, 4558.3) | 9.29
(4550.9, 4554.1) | 8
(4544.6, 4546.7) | 10.4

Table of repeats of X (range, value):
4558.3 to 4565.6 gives 11.22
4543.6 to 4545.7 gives 10.11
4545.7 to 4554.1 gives 10.76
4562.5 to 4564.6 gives 10.18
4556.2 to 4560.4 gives 10.17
